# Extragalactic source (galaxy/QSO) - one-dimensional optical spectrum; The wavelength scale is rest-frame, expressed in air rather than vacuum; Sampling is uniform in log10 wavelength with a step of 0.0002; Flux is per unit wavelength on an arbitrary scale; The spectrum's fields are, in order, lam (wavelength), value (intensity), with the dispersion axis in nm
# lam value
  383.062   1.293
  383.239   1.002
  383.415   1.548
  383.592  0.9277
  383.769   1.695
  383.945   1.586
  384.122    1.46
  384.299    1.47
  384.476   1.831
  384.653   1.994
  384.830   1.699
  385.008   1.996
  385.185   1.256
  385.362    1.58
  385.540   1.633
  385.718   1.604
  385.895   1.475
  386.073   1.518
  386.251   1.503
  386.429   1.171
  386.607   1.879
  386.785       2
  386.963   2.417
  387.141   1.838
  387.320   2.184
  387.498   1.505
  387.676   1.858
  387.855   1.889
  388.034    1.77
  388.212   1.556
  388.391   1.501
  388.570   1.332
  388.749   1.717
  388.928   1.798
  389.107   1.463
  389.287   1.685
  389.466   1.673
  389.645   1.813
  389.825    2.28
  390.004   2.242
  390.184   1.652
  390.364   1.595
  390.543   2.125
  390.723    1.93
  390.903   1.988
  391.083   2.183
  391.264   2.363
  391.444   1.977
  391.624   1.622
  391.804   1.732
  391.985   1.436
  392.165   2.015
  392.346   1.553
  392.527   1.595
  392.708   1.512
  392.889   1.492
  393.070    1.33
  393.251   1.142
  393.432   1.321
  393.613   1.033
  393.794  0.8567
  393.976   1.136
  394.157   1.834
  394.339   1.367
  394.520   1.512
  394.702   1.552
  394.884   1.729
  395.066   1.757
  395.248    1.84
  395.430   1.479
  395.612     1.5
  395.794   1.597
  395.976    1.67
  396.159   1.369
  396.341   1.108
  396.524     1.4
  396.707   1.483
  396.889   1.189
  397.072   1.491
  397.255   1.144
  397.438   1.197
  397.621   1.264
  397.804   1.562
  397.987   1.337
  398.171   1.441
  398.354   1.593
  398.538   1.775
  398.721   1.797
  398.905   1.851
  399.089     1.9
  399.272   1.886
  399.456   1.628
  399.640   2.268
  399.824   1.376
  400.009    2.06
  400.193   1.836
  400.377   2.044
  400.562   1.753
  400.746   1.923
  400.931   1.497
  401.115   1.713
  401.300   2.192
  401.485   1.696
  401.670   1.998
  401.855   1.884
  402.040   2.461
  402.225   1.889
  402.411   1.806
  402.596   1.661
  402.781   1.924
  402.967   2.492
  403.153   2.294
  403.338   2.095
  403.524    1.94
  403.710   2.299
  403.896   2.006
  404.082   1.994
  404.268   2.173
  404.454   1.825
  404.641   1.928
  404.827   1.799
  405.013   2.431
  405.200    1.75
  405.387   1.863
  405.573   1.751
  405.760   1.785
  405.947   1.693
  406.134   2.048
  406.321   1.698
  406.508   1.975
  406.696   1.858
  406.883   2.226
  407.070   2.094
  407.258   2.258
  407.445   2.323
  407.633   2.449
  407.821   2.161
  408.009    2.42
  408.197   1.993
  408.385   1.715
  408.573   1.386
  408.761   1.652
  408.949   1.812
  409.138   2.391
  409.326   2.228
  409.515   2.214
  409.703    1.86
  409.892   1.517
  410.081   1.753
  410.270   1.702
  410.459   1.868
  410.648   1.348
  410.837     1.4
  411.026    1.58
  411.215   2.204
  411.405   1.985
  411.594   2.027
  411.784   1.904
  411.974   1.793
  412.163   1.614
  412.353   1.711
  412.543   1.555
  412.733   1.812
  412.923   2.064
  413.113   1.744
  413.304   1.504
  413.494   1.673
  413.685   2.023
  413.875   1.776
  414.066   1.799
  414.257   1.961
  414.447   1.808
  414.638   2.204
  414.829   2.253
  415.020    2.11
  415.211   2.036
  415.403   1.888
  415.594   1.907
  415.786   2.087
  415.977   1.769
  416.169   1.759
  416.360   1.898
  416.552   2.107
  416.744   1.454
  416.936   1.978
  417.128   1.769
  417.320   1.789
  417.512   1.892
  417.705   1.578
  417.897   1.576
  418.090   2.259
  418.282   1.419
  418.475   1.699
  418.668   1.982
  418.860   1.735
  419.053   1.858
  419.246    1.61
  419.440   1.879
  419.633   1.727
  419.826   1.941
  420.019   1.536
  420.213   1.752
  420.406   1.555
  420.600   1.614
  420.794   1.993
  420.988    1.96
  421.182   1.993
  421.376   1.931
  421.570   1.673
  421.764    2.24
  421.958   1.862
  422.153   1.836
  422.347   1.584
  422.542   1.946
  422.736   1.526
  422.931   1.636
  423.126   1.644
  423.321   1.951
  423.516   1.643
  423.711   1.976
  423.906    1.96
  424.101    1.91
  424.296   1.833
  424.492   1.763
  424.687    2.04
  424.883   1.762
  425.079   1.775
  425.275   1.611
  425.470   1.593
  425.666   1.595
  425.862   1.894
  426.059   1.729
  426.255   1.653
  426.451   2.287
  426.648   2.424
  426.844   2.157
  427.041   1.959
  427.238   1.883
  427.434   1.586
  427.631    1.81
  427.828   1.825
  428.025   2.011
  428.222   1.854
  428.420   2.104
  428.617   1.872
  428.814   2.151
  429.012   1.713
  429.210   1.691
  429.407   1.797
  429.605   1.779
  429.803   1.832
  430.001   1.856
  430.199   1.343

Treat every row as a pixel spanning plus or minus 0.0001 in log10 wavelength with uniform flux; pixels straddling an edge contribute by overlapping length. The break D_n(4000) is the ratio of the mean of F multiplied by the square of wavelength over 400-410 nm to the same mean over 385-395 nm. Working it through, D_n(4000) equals 1.28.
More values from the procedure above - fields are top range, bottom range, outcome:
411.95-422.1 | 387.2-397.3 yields 1.28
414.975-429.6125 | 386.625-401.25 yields 1.27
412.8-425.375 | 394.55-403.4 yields 1.18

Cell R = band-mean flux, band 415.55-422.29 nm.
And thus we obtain 1.82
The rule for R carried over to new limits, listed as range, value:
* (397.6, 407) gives 1.89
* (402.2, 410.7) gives 1.97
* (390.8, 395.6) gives 1.59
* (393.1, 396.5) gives 1.43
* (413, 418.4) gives 1.86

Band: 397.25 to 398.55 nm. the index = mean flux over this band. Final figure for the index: 1.41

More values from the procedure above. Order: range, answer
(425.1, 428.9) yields 1.89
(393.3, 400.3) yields 1.53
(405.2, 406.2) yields 1.81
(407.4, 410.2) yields 1.98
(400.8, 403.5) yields 1.97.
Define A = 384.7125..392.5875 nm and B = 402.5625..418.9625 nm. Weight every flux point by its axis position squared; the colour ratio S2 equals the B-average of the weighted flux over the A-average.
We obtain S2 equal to 1.20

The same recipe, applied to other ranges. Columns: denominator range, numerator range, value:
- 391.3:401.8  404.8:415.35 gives 1.28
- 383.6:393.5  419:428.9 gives 1.28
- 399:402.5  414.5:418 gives 1.08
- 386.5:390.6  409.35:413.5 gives 1.10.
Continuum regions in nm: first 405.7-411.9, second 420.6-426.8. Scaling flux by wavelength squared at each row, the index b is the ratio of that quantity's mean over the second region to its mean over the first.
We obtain 1.03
